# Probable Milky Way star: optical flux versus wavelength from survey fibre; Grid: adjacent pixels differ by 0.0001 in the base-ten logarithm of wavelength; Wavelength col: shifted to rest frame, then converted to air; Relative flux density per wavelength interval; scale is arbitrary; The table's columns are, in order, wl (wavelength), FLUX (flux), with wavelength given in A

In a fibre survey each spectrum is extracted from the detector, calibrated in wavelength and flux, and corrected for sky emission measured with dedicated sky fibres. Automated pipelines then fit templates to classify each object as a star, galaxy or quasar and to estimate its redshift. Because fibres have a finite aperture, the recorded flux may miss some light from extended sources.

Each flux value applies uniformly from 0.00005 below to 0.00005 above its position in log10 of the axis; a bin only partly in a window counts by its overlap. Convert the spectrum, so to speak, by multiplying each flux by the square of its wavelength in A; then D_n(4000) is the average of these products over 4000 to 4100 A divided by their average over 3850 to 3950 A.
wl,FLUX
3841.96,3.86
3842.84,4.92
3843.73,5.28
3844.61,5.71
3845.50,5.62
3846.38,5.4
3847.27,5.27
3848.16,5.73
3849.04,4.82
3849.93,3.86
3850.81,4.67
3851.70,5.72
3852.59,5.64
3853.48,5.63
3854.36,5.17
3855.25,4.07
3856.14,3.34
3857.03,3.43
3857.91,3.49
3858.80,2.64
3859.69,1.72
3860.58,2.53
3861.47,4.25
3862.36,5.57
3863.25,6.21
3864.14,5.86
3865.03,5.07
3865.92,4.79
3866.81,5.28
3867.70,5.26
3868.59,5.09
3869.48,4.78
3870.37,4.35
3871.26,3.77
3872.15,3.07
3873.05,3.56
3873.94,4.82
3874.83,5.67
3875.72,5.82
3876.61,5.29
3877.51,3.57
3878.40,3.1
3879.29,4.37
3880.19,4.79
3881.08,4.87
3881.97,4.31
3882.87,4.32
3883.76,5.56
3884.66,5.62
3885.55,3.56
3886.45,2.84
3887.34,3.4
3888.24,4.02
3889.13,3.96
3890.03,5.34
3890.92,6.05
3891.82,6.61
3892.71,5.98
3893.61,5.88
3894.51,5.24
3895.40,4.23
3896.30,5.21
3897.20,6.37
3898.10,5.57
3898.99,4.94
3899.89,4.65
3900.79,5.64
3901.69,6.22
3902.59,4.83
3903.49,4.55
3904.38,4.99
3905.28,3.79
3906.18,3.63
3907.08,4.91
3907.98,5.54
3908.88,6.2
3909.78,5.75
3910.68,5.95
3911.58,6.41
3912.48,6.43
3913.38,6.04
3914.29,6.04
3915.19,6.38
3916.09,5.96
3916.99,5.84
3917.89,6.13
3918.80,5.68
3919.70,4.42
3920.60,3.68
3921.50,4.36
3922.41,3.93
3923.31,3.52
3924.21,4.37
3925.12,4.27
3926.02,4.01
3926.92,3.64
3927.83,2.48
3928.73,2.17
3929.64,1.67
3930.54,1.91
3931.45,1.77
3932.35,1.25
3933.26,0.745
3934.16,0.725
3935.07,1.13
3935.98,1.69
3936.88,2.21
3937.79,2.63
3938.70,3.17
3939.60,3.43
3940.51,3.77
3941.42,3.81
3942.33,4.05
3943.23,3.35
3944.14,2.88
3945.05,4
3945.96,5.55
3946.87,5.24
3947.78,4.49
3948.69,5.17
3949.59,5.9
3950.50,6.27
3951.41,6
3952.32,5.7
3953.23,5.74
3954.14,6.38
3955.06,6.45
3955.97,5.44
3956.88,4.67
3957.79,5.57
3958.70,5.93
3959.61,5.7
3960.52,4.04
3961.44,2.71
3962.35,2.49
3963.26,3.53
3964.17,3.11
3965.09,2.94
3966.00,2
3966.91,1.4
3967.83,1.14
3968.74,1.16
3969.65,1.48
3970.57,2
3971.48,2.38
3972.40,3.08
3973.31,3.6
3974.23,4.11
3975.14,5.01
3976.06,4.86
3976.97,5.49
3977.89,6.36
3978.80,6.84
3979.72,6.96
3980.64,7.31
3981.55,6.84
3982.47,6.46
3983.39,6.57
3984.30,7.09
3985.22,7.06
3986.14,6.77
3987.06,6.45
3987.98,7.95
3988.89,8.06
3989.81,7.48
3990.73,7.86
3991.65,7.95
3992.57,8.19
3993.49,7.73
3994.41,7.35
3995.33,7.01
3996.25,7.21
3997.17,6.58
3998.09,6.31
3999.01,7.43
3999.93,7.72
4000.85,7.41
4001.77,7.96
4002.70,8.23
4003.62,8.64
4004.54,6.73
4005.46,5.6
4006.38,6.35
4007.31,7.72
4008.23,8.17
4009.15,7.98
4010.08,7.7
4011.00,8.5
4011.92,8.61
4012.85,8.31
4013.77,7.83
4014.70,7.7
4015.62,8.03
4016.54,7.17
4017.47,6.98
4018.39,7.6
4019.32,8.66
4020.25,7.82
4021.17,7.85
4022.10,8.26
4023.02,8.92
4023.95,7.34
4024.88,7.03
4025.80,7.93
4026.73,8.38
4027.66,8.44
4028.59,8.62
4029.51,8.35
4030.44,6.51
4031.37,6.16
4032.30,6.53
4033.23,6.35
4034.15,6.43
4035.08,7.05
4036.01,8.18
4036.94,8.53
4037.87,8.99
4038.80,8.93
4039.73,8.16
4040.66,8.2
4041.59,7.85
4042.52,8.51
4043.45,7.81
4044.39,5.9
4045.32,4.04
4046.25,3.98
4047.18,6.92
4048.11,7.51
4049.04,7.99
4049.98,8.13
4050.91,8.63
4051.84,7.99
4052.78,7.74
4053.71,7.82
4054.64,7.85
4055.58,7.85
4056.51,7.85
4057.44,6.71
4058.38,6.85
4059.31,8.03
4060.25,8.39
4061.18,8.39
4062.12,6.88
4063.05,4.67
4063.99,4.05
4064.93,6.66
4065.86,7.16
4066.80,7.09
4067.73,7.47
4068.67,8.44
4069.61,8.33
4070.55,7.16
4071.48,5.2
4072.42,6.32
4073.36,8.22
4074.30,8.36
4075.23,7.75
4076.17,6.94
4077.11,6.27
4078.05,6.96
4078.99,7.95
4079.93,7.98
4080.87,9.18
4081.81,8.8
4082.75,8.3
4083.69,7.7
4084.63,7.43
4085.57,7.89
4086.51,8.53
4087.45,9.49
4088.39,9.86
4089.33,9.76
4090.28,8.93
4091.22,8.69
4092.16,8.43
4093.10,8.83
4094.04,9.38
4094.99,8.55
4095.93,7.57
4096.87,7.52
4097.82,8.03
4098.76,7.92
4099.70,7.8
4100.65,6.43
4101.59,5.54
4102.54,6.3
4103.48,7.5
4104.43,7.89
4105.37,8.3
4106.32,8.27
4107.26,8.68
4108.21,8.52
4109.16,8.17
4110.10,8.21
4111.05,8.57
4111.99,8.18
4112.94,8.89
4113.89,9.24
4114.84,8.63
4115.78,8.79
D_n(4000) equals 1.88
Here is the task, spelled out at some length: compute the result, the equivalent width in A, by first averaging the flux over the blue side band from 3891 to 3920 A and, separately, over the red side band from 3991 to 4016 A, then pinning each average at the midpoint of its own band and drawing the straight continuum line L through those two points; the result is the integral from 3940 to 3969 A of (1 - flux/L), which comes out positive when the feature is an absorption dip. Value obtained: 9.9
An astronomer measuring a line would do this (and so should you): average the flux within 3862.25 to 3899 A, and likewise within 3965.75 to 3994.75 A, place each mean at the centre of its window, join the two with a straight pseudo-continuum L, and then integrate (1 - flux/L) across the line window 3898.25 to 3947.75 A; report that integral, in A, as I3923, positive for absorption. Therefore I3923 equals 9.5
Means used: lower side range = 4.85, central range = 4.13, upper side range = 5.49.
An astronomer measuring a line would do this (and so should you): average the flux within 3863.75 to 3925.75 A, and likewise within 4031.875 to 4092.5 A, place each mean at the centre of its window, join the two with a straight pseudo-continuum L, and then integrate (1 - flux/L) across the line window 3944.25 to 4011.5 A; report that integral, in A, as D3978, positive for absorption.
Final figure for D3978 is 5.83 A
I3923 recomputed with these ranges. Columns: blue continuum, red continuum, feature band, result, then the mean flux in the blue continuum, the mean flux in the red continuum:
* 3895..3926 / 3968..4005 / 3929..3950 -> 9.59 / 5.17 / 6.26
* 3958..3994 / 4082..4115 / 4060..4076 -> 0.81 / 5.09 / 8.23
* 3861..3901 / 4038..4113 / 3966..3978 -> 6.01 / 4.85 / 7.7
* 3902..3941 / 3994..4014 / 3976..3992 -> -0.67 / 4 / 7.51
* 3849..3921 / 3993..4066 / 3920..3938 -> 9.62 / 4.88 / 7.47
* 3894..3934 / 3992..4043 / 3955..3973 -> 8.12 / 4.55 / 7.69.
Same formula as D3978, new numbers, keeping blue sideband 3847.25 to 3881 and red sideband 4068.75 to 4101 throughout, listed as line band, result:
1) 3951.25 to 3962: 1.2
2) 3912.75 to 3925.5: 0.7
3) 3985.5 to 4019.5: -4.2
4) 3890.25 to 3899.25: -1.1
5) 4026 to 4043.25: -1.3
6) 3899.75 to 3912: -0.1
